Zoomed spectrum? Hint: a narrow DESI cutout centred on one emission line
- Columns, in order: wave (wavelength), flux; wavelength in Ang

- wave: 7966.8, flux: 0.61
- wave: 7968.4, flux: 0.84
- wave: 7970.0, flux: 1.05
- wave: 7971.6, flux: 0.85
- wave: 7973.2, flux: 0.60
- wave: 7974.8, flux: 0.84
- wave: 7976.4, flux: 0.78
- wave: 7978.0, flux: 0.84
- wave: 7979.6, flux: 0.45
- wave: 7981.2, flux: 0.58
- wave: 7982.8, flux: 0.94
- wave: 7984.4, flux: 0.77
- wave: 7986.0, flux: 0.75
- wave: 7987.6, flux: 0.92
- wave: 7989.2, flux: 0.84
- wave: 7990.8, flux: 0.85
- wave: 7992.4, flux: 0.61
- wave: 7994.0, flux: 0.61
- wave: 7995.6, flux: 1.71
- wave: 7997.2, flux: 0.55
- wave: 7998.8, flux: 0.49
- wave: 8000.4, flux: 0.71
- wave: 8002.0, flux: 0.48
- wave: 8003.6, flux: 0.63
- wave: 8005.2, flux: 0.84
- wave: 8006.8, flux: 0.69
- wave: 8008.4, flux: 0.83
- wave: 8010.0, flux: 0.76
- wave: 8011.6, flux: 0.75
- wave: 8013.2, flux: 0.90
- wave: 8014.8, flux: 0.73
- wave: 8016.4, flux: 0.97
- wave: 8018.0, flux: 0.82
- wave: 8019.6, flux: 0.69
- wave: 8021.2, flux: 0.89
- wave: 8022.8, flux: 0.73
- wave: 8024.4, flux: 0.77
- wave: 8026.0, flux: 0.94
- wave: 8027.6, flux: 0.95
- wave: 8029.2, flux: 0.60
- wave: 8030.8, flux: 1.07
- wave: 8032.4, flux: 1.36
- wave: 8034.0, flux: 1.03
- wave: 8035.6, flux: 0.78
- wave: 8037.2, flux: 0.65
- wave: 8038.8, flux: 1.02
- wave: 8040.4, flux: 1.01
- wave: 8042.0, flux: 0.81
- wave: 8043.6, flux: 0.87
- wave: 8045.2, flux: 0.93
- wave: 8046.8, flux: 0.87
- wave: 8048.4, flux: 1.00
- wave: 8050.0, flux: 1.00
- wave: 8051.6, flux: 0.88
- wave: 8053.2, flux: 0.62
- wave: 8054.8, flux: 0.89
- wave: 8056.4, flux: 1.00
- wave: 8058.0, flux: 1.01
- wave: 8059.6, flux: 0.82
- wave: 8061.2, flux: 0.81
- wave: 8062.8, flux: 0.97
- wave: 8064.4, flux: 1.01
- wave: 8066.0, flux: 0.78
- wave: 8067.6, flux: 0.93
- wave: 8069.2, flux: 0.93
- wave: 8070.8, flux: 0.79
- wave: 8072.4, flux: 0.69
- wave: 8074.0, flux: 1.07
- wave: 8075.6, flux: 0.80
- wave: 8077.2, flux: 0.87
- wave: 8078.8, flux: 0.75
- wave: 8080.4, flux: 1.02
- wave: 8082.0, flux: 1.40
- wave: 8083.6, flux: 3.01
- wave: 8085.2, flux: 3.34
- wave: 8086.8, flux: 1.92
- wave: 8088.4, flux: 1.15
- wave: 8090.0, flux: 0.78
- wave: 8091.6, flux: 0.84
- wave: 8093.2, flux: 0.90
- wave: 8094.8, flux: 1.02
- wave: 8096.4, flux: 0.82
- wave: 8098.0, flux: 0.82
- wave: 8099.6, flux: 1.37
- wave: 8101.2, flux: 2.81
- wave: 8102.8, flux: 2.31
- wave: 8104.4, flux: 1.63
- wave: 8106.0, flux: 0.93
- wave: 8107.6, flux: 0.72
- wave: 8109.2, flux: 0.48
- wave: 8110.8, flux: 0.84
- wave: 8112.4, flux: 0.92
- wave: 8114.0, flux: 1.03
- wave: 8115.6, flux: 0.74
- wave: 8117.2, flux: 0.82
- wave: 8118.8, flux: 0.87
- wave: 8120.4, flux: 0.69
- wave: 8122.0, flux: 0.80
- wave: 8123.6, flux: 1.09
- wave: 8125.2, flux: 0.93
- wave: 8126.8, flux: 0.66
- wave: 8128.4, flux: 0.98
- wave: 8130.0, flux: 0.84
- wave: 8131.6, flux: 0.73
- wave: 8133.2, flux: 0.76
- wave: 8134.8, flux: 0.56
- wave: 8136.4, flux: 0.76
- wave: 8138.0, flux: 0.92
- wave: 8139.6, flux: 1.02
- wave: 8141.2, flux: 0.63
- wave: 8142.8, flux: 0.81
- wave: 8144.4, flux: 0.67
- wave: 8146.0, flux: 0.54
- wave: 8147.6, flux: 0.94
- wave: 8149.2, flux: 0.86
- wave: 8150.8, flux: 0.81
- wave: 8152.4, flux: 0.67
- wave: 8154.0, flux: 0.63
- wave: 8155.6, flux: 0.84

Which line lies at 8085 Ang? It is [S II] 6716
